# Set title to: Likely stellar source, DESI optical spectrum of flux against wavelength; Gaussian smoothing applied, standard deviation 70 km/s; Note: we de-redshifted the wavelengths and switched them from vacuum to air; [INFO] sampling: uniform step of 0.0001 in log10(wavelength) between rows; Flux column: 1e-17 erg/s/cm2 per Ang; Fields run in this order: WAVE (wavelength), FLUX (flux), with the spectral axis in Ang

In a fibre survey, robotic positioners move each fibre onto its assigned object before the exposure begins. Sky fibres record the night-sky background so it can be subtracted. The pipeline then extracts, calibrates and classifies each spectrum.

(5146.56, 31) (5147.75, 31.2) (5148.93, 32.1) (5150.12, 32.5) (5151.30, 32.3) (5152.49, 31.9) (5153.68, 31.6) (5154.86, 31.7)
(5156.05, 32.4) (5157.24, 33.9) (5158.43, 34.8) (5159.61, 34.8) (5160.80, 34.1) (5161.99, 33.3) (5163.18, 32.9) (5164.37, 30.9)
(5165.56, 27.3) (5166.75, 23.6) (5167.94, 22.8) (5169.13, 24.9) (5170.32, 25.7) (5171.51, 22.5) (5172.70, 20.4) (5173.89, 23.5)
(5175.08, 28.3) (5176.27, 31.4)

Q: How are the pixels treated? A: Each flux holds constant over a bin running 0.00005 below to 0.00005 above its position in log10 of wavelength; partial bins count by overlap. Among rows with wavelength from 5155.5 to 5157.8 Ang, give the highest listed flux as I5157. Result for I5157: 33.9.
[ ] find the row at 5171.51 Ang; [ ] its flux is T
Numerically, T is 22.5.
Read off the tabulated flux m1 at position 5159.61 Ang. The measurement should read 34.8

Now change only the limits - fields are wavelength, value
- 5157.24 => 33.9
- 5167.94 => 22.8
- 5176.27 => 31.4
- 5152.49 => 31.9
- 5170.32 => 25.7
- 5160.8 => 34.1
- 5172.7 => 20.4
